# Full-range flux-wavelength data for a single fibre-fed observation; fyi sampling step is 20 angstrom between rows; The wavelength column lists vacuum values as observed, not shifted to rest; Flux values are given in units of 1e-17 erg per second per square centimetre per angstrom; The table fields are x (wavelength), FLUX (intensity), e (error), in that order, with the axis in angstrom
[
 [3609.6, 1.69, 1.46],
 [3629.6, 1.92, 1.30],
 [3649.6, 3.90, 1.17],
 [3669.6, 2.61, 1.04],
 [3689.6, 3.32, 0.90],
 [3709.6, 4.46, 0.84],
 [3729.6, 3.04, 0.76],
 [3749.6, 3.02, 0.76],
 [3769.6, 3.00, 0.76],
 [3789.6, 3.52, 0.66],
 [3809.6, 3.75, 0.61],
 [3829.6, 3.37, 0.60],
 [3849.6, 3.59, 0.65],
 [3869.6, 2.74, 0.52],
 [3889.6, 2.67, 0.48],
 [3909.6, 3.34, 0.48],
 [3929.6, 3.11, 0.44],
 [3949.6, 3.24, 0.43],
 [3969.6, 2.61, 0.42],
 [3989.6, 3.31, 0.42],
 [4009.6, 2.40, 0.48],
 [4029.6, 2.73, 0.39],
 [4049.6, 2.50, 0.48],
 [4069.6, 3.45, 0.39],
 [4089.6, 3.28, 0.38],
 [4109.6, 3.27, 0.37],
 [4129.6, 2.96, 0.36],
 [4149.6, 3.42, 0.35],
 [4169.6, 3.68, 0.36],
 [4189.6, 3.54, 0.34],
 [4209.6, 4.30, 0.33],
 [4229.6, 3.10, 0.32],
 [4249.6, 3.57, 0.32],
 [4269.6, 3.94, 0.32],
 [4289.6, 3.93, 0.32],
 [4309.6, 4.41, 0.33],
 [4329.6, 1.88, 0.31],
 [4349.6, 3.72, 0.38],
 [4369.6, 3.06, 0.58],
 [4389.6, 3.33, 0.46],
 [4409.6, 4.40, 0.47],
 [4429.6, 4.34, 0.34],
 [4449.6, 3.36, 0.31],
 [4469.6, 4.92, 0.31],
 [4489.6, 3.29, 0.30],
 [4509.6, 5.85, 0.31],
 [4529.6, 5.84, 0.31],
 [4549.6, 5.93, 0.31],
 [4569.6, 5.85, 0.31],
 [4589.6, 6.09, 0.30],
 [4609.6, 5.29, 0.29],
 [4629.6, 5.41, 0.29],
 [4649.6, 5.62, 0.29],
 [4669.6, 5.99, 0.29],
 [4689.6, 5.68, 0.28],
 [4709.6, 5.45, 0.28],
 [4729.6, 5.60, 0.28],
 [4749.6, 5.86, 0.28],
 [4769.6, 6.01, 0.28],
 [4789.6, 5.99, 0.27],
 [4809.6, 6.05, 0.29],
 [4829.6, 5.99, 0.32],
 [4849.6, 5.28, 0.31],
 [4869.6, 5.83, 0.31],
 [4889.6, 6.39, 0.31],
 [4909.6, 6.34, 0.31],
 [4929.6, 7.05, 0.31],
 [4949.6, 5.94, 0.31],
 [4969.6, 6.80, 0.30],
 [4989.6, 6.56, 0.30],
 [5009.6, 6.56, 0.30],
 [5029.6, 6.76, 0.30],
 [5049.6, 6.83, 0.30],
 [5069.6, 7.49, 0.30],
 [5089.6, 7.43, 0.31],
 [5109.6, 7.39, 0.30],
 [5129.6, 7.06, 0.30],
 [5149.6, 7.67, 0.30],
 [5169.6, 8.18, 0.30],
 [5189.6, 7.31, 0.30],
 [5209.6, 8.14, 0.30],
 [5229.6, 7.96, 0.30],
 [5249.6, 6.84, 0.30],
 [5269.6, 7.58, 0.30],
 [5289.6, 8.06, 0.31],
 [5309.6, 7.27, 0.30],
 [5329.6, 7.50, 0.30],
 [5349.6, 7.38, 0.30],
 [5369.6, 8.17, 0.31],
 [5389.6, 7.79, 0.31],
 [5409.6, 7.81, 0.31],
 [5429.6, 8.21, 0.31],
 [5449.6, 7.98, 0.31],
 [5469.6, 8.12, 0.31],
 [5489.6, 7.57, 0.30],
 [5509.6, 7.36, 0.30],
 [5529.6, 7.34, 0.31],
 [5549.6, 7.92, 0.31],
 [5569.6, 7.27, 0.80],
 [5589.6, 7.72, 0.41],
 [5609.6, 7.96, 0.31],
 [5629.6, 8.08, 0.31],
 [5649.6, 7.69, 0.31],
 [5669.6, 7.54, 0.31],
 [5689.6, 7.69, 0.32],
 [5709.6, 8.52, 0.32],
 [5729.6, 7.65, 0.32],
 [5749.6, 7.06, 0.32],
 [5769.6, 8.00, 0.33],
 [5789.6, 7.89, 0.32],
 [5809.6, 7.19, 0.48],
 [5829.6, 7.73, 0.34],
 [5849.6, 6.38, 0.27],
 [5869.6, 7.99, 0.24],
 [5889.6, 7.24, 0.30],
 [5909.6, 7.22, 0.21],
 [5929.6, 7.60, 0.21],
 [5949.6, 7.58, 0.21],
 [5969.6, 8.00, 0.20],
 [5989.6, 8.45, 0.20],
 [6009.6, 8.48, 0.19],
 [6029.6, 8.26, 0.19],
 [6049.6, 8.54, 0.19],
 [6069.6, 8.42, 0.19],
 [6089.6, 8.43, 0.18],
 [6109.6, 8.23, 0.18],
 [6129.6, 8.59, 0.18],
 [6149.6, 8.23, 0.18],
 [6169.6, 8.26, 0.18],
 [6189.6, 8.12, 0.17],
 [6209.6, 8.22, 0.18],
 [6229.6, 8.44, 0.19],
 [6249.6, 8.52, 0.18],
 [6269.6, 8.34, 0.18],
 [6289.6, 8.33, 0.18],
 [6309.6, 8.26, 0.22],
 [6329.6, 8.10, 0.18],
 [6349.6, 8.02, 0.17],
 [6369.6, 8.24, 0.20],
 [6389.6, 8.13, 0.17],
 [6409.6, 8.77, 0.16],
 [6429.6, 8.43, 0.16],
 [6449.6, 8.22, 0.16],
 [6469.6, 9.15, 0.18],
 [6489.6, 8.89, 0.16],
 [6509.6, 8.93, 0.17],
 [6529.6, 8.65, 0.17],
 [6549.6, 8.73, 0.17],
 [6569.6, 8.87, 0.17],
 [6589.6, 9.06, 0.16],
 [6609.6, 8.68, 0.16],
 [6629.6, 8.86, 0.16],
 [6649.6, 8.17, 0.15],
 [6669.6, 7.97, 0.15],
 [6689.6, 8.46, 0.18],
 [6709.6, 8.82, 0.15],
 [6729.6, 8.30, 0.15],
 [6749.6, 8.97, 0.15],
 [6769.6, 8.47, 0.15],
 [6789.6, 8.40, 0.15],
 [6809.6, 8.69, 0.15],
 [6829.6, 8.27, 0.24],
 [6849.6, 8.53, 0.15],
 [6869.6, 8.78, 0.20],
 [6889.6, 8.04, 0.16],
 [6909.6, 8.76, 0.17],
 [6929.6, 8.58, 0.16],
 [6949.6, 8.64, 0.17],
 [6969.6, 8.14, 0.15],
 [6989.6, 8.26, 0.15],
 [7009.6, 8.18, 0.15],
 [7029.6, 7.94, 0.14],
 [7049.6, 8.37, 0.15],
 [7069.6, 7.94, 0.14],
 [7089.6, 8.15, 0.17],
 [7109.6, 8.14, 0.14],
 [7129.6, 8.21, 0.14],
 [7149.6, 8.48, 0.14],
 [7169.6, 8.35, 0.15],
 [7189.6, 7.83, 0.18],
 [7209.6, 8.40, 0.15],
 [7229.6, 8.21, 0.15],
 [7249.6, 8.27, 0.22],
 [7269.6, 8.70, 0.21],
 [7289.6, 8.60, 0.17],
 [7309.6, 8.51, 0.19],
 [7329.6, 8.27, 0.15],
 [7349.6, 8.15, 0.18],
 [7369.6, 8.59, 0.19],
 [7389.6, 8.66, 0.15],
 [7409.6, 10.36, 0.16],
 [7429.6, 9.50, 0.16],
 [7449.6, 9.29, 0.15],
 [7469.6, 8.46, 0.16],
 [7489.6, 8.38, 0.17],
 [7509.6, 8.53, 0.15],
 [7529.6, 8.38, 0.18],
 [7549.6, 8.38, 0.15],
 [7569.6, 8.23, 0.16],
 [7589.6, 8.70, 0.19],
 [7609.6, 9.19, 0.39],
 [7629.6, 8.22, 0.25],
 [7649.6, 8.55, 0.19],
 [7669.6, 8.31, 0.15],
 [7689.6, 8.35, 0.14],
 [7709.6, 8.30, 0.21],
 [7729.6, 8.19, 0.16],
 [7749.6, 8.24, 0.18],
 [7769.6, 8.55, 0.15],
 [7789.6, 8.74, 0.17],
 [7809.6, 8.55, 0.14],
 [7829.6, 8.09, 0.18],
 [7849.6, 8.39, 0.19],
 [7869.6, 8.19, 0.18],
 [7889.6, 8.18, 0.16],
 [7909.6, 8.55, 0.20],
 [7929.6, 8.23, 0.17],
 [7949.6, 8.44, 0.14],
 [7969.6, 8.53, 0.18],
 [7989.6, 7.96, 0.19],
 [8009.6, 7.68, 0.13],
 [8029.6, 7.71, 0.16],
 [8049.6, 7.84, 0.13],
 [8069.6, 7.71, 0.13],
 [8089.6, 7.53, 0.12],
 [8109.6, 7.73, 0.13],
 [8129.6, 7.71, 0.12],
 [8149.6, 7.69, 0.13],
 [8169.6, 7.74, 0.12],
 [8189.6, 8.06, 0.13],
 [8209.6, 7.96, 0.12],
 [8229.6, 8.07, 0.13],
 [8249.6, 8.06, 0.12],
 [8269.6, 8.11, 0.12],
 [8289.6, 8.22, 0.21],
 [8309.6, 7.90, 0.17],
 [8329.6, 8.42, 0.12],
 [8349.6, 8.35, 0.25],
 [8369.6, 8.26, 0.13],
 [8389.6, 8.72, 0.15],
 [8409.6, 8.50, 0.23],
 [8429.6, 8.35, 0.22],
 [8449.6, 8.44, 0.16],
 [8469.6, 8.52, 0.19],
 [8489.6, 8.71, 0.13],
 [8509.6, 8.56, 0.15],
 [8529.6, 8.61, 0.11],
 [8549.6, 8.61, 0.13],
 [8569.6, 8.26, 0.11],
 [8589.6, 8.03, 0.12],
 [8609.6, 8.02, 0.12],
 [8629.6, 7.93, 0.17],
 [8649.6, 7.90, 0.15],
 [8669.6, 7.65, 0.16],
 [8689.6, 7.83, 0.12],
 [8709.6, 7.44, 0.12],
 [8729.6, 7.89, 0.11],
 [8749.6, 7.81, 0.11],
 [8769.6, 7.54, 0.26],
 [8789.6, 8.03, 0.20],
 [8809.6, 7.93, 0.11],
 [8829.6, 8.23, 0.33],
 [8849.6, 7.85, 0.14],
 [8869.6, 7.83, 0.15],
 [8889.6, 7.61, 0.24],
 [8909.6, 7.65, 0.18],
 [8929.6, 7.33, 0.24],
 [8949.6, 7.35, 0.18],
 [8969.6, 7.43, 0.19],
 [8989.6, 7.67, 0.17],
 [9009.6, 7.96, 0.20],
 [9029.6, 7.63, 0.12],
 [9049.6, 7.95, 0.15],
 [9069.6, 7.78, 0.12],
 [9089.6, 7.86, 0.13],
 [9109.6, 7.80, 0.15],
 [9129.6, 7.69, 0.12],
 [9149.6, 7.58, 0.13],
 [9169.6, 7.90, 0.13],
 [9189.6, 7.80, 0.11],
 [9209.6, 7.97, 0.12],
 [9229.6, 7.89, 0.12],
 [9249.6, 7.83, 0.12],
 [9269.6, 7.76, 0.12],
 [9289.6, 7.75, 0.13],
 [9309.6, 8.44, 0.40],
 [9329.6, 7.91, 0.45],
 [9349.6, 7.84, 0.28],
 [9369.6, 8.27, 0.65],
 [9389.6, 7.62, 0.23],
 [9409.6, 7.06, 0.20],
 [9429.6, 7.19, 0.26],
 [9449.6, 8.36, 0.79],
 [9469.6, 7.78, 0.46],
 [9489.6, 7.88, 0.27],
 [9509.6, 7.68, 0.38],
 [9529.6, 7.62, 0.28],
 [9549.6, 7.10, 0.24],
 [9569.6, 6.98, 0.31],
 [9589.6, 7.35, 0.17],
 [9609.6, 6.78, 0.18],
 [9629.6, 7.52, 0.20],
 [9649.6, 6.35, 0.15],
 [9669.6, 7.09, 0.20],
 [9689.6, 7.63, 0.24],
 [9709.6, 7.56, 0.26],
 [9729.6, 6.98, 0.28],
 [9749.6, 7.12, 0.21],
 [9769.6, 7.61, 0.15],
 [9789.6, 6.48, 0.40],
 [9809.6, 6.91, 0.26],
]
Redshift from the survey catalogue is 0.130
